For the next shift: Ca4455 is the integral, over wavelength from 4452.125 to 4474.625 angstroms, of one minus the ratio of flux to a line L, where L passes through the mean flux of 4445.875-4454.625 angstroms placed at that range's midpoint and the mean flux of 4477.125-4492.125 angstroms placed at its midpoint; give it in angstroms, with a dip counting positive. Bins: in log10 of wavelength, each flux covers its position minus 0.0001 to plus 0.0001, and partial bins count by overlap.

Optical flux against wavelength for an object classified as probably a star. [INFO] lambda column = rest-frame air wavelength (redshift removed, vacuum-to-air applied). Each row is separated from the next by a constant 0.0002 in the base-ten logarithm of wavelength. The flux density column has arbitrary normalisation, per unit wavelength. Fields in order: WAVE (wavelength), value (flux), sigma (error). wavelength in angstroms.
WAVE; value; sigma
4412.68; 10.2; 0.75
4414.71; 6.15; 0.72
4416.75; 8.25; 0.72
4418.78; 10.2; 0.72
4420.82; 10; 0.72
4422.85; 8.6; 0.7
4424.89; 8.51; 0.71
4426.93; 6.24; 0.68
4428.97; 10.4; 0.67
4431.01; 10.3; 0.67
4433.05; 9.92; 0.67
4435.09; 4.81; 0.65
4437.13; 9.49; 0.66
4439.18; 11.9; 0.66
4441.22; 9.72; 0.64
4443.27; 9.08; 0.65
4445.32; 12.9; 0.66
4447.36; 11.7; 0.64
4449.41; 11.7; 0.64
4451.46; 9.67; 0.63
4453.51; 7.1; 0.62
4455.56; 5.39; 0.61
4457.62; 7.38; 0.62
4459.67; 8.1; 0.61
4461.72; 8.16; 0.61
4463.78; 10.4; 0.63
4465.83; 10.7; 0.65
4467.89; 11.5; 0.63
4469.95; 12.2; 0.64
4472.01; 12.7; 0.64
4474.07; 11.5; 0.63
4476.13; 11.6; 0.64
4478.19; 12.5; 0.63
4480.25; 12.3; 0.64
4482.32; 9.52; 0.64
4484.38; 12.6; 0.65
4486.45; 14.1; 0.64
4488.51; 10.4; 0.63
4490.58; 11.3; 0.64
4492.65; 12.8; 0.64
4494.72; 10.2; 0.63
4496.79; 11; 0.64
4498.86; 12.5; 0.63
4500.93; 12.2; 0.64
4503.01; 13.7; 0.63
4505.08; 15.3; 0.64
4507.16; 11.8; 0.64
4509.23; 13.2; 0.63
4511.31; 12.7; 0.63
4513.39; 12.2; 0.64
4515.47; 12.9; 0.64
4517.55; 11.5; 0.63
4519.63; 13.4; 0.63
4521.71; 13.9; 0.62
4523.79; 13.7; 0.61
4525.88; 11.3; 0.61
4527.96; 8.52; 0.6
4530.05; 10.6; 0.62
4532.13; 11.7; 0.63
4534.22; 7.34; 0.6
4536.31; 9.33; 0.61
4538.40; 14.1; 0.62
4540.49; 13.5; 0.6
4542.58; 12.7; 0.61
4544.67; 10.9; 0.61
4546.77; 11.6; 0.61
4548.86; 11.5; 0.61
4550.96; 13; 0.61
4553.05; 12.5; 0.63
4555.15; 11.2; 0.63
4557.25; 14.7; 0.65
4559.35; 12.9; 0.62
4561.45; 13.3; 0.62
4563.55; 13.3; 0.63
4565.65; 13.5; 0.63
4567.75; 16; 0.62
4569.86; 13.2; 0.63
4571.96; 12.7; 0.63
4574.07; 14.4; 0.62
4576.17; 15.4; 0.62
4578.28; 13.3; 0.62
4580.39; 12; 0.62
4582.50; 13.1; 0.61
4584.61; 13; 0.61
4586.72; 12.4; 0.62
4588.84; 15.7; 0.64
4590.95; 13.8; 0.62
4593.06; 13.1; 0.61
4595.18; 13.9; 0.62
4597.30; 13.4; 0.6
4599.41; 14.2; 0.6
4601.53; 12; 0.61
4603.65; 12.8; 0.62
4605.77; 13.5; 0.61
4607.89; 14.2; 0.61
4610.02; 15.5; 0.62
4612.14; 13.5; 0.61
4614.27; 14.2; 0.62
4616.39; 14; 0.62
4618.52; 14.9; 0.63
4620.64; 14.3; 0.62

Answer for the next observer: 2.8 angstroms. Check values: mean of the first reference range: 10.2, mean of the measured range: 9.52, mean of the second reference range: 11.9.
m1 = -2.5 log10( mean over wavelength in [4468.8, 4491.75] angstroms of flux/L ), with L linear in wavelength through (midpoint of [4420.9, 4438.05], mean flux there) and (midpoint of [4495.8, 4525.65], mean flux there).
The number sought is -0.06 mag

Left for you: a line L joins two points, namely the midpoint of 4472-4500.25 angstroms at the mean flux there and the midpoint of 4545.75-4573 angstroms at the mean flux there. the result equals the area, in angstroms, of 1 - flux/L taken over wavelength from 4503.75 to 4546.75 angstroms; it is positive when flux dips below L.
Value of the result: 1.37 angstroms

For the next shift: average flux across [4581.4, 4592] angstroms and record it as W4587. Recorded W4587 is 13.6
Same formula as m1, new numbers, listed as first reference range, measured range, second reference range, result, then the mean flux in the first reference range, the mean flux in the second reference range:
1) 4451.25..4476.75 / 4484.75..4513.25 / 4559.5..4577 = -0.119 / 9.7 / 13.9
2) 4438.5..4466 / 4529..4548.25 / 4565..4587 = 0.096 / 9.5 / 13.6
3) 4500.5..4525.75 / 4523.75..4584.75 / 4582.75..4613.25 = 0.072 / 13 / 13.6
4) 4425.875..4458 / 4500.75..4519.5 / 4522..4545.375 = -0.192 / 9.27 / 11.3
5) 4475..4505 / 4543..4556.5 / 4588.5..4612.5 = 0.094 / 12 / 13.8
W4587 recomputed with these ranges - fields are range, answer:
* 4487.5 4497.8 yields 11.1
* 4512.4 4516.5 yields 12.6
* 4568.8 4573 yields 12.9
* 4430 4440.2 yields 9.28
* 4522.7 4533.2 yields 11.2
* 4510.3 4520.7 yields 12.5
